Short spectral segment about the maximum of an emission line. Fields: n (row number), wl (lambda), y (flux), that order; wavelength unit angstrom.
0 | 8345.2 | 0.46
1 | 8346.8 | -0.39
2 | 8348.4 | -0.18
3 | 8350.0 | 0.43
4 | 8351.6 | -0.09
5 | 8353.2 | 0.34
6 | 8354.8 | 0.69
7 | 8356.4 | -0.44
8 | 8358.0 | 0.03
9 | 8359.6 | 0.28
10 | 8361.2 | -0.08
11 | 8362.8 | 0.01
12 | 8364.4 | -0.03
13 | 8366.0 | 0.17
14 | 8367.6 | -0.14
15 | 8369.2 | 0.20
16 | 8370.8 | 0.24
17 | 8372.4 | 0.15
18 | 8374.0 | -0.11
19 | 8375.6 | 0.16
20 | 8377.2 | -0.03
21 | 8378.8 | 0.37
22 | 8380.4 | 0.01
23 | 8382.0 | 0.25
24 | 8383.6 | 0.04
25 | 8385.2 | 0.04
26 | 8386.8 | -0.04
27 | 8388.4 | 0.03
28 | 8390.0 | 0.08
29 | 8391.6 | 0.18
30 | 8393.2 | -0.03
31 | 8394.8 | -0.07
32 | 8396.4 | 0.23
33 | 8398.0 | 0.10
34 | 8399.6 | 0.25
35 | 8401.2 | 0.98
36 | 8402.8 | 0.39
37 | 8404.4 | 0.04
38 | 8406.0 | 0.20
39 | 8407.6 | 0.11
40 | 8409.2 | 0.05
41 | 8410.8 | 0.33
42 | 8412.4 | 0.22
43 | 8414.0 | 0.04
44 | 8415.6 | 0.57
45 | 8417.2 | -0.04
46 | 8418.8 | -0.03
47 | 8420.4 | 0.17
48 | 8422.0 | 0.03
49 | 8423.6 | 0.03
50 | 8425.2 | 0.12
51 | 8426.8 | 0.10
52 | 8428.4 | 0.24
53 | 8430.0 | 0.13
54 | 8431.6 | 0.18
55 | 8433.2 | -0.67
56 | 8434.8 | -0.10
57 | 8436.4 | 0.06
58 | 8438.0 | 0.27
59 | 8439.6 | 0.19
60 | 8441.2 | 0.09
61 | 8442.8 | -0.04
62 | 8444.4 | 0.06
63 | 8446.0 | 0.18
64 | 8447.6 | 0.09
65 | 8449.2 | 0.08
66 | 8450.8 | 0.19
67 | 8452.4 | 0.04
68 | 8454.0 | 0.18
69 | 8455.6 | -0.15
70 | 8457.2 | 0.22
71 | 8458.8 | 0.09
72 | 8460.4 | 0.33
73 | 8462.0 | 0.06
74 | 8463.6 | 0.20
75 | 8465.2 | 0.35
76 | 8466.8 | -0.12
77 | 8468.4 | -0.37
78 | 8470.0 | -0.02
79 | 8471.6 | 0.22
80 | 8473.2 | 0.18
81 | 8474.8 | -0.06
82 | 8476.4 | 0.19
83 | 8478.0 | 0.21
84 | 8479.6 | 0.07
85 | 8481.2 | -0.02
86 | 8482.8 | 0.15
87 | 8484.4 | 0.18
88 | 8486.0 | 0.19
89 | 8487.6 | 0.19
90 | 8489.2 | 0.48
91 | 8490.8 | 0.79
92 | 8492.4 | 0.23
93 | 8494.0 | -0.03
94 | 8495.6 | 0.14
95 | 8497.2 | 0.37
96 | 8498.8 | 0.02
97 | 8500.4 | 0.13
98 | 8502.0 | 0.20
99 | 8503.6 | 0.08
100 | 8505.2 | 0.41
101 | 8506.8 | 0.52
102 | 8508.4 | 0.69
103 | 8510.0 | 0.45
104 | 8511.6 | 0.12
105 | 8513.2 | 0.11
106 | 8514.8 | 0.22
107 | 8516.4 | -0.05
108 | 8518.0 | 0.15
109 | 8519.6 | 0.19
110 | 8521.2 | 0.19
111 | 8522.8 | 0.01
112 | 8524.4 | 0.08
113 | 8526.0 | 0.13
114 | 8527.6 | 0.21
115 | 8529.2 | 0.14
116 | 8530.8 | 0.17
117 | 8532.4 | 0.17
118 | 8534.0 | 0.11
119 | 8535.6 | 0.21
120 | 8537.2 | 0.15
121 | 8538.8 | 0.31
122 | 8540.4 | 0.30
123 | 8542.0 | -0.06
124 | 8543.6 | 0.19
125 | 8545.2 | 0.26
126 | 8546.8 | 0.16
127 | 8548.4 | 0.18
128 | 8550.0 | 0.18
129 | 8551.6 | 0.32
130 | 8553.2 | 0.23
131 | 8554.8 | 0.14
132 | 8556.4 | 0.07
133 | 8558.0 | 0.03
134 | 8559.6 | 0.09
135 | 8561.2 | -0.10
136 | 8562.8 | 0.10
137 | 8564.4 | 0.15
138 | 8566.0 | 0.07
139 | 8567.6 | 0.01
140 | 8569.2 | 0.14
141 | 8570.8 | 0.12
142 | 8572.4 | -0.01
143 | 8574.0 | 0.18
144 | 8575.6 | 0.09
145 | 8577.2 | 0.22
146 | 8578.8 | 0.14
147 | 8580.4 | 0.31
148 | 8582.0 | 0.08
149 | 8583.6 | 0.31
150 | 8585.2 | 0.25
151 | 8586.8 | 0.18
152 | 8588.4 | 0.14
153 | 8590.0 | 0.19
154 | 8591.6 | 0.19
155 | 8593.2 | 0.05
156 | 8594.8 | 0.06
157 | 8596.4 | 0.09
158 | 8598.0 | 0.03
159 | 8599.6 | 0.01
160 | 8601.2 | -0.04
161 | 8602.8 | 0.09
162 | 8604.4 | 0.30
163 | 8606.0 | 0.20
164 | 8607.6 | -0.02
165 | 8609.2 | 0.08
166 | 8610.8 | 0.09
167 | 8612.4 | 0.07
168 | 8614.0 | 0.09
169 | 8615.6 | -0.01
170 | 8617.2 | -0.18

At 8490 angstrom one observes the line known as [S II]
